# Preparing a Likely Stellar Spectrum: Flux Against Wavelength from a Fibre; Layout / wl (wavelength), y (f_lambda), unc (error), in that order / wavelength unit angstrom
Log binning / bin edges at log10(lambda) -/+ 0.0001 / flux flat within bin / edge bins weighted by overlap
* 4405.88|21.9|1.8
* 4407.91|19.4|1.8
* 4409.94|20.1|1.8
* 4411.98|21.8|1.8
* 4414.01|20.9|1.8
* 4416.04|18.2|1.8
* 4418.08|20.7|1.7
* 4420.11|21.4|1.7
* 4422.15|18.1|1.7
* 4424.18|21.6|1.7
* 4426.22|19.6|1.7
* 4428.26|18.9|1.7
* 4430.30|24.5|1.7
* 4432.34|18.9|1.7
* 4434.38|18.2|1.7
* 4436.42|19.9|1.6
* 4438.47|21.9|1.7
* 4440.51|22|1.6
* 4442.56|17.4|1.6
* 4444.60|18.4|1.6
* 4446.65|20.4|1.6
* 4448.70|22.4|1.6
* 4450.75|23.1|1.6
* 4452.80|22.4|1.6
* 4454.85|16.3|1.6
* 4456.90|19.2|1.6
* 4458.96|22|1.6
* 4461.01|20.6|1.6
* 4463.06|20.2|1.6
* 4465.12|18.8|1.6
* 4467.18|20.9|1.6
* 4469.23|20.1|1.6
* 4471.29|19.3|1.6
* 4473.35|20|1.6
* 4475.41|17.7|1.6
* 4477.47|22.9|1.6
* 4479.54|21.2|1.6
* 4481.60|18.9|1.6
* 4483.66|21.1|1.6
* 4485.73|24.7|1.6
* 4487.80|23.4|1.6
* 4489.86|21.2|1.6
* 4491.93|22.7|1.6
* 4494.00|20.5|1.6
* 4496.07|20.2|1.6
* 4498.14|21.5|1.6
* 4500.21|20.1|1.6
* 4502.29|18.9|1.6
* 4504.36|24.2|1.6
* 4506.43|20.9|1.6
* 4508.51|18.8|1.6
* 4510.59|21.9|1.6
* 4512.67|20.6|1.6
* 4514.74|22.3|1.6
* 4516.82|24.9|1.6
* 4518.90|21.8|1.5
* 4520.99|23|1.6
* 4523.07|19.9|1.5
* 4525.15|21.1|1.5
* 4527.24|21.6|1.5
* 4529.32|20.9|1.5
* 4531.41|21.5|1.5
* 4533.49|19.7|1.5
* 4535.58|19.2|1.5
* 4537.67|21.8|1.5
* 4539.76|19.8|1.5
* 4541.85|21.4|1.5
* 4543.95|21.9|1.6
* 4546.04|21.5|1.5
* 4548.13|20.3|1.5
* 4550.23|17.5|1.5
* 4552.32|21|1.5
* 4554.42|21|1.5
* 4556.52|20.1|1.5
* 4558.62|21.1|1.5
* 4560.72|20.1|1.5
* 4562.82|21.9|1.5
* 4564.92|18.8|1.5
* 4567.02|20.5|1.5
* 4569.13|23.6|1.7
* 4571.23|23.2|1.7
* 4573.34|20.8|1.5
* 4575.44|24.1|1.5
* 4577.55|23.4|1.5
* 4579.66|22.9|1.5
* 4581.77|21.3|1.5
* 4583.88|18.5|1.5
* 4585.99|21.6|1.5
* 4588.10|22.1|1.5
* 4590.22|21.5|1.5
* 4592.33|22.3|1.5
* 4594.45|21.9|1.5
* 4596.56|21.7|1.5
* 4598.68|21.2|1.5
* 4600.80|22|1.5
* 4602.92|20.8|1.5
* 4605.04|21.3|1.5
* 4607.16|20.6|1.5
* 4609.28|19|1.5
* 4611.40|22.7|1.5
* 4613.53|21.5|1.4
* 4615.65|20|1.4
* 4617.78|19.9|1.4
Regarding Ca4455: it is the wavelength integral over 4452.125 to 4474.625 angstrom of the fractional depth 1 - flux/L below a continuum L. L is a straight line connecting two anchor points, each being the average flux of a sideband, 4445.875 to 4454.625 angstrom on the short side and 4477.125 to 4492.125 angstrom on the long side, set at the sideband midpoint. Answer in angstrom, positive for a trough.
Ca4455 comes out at 1.9 angstrom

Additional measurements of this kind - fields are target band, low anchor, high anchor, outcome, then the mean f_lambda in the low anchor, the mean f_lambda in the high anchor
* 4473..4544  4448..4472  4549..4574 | -2.1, 20.4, 20.8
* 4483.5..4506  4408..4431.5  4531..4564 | -1.3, 20.5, 20.6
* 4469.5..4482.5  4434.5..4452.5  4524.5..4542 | 0.4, 20.6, 20.7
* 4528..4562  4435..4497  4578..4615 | 0.8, 20.6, 21.4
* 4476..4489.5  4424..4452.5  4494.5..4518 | -0.5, 20.5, 21.3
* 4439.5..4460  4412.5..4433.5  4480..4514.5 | 0.3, 20.3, 21.3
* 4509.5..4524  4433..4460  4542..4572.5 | -1.0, 20.3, 20.9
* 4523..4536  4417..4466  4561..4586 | 0.3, 20.3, 21.7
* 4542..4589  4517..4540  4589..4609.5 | 0.0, 21.1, 21.3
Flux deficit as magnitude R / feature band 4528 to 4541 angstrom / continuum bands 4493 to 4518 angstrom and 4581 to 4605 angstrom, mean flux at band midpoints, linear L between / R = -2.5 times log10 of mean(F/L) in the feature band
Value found 0.039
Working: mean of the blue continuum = 21.2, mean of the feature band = 20.5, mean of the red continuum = 21.4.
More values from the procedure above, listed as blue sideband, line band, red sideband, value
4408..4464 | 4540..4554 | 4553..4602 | 0.037 mag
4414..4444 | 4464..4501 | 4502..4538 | -0.001 mag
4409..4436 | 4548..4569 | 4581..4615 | 0.034 mag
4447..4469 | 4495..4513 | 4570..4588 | 0.017 mag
